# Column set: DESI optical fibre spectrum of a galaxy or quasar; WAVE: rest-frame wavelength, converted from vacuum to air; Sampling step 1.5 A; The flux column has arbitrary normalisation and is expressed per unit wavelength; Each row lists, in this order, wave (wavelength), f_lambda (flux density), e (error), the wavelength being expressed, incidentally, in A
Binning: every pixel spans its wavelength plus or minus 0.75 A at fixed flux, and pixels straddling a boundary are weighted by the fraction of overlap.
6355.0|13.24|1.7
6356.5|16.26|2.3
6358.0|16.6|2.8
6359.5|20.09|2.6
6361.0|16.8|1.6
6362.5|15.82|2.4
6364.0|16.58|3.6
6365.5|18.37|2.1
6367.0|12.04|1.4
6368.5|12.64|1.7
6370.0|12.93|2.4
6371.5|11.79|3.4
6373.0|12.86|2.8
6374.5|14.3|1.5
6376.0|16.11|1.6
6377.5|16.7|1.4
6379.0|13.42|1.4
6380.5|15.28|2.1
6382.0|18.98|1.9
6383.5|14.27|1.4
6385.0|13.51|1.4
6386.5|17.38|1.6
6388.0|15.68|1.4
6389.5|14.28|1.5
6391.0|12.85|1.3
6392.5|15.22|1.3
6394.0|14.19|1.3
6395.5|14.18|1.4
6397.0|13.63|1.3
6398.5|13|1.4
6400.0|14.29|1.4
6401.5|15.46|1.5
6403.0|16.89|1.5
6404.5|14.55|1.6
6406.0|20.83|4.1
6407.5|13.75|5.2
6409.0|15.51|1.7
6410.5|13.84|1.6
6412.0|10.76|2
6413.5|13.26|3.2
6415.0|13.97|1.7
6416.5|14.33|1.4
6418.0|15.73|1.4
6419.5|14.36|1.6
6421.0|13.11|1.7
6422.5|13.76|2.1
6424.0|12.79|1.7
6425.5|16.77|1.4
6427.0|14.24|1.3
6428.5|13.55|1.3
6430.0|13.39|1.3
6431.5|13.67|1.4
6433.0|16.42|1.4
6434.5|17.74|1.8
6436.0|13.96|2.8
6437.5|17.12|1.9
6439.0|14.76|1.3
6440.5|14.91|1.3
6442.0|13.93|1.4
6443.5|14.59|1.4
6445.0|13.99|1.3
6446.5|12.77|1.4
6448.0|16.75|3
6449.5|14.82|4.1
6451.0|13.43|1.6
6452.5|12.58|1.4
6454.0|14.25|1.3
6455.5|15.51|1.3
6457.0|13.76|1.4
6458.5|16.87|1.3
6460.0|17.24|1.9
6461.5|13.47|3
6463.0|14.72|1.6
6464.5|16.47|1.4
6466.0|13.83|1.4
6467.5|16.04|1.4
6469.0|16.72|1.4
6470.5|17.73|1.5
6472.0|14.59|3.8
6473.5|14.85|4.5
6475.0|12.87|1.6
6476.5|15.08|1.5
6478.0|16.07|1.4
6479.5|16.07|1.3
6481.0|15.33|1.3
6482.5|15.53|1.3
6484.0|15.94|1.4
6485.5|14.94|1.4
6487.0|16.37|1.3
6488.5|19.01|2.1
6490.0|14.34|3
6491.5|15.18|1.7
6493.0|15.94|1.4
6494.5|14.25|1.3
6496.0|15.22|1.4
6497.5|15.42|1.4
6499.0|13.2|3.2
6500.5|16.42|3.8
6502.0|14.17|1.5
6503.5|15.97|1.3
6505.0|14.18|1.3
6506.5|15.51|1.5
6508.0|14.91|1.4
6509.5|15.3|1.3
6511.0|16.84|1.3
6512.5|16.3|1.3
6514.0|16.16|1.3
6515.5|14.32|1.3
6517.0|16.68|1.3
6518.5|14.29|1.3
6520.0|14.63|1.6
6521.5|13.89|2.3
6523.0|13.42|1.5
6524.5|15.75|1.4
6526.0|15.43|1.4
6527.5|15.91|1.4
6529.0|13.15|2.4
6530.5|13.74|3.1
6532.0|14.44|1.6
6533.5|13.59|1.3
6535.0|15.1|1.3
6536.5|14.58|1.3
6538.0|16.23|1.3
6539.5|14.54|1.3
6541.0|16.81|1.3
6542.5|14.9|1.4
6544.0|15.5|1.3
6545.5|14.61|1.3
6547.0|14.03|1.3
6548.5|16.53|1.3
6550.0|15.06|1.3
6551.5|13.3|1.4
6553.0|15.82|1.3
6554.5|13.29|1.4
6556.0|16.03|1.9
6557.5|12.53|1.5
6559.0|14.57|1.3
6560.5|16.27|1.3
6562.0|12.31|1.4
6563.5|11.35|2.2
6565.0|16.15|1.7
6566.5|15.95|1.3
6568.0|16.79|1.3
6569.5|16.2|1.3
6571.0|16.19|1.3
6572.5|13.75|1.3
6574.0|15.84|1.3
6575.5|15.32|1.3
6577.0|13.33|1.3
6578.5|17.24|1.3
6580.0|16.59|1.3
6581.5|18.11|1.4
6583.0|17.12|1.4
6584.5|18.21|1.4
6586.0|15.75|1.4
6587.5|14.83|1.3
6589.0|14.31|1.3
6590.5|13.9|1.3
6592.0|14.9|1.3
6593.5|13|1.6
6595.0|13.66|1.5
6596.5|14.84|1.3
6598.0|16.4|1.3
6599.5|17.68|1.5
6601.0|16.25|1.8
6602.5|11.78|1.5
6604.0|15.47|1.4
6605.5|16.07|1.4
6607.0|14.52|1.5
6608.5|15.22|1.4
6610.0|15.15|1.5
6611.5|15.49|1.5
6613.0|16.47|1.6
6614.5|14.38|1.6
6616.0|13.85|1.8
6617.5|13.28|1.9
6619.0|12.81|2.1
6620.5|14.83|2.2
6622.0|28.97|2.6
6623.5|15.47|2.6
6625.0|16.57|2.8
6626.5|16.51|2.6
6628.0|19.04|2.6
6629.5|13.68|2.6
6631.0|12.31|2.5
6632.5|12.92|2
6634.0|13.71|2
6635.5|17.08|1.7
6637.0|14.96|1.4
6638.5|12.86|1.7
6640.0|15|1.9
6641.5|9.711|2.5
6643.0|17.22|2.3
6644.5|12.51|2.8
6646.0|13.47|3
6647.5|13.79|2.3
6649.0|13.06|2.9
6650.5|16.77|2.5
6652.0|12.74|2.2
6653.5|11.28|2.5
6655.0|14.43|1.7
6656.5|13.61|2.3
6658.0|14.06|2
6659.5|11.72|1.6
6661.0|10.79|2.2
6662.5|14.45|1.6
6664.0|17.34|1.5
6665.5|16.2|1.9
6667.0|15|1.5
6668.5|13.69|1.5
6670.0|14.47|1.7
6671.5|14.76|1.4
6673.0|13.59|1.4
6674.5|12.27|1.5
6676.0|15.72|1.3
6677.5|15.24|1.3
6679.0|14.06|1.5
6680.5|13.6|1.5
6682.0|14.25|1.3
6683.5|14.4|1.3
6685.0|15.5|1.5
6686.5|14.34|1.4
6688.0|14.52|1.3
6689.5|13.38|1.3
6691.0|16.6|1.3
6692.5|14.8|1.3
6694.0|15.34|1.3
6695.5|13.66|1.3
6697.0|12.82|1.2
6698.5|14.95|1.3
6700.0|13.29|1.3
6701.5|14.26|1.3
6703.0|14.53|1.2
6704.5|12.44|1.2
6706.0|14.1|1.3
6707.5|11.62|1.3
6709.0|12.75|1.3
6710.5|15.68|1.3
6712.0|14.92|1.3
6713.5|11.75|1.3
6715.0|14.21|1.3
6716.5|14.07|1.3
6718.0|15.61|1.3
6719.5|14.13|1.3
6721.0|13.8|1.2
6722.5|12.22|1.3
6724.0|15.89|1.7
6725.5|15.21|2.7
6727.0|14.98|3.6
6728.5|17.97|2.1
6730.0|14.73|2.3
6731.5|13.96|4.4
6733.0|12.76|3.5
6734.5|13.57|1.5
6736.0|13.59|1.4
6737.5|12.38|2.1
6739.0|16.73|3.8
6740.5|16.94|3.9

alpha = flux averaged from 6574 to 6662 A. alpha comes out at 14.9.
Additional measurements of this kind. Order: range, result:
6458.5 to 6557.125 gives 15.2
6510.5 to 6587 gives 15.2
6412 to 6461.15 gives 14.6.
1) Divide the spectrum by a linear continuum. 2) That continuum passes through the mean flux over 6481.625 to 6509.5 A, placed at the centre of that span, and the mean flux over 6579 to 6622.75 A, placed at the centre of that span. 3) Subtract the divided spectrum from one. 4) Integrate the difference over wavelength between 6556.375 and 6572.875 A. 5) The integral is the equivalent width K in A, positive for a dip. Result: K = 0.8 A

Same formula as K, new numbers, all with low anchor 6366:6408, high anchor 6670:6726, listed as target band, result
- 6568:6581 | -1.2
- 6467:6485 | -1.2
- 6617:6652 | -1.8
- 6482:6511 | -1.8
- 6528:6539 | 0.0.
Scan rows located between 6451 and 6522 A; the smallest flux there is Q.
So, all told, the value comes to 12.58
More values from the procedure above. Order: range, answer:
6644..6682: 10.79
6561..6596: 11.35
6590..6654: 9.711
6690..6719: 11.62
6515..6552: 13.15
